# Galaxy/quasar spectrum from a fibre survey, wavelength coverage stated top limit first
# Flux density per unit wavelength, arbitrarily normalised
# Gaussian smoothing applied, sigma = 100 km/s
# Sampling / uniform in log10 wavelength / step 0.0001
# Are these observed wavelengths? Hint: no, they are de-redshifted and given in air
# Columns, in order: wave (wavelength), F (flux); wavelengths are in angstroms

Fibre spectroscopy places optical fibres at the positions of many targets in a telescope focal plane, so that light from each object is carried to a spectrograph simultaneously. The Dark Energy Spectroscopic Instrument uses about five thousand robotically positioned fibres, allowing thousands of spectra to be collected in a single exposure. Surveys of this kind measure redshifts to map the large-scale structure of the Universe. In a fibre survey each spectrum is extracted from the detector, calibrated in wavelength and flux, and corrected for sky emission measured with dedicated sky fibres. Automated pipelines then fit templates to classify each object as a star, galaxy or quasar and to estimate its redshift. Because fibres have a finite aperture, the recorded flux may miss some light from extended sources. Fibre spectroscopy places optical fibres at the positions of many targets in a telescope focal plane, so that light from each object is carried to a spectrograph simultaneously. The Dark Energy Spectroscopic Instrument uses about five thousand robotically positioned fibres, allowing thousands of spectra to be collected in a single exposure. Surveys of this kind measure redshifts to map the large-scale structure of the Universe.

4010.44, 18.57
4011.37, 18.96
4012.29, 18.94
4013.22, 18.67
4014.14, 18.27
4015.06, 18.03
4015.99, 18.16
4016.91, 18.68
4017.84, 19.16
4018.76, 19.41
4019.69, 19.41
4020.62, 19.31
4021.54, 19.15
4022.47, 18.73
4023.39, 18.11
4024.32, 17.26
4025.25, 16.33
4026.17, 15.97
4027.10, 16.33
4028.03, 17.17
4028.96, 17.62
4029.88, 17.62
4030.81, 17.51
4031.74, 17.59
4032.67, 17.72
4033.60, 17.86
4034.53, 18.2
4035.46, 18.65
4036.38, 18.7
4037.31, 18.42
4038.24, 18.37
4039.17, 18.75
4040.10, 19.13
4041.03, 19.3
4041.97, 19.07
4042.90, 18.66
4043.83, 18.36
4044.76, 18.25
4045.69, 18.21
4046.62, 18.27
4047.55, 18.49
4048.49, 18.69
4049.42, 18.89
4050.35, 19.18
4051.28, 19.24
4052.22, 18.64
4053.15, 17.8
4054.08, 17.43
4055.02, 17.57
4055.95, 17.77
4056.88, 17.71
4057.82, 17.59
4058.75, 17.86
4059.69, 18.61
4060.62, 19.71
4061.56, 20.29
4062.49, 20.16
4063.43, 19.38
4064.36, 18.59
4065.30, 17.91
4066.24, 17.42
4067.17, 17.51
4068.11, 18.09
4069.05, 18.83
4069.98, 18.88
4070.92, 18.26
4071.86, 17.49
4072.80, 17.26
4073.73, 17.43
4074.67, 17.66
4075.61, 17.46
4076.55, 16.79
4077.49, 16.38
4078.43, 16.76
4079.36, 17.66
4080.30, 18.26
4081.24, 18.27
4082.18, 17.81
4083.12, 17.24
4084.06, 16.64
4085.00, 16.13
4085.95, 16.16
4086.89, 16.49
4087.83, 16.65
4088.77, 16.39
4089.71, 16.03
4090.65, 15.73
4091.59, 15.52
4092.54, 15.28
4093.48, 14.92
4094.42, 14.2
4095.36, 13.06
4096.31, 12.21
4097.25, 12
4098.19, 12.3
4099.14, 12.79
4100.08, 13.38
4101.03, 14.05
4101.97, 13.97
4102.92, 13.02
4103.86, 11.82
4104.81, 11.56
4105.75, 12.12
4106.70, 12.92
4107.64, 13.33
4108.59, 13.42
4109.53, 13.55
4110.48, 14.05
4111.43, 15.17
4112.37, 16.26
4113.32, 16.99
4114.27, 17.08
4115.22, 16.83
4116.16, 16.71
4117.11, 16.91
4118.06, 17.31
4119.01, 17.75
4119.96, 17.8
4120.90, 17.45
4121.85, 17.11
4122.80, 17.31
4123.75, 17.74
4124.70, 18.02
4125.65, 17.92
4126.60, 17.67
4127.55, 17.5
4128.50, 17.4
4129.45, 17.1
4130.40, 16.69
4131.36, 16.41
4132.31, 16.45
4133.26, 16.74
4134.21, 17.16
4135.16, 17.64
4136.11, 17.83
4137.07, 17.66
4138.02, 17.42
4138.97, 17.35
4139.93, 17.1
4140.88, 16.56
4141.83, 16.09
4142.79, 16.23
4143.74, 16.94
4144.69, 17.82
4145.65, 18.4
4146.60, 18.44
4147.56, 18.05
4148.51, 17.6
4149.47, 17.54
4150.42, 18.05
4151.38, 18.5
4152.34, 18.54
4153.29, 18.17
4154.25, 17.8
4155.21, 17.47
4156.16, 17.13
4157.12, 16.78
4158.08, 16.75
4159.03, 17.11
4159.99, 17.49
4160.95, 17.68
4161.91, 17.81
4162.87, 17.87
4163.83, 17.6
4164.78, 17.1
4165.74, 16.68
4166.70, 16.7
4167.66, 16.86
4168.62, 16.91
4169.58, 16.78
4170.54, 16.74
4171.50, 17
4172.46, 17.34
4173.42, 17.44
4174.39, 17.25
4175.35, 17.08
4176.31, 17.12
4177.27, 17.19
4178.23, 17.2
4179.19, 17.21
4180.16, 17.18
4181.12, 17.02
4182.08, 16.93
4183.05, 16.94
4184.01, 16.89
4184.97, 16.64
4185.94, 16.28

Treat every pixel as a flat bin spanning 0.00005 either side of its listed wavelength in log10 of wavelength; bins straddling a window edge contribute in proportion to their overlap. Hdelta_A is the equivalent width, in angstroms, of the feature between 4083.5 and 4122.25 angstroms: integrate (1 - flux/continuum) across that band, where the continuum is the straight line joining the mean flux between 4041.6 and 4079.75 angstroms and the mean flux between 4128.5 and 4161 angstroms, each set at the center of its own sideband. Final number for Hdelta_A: 6.2 angstroms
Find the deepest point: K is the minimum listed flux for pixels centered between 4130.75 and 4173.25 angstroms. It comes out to 16.09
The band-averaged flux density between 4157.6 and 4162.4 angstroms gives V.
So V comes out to 17.4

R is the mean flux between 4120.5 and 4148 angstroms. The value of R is 17.3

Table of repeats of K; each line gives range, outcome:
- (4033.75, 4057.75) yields 17.43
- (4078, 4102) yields 12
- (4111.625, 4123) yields 16.26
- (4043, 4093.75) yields 14.92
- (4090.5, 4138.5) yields 11.56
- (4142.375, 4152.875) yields 16.23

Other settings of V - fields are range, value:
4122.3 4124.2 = 17.5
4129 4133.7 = 16.7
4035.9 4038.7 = 18.6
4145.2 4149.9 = 18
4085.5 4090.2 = 16.4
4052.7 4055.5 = 17.6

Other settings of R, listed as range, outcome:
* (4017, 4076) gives 18.3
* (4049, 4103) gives 16.9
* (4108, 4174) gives 17.1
